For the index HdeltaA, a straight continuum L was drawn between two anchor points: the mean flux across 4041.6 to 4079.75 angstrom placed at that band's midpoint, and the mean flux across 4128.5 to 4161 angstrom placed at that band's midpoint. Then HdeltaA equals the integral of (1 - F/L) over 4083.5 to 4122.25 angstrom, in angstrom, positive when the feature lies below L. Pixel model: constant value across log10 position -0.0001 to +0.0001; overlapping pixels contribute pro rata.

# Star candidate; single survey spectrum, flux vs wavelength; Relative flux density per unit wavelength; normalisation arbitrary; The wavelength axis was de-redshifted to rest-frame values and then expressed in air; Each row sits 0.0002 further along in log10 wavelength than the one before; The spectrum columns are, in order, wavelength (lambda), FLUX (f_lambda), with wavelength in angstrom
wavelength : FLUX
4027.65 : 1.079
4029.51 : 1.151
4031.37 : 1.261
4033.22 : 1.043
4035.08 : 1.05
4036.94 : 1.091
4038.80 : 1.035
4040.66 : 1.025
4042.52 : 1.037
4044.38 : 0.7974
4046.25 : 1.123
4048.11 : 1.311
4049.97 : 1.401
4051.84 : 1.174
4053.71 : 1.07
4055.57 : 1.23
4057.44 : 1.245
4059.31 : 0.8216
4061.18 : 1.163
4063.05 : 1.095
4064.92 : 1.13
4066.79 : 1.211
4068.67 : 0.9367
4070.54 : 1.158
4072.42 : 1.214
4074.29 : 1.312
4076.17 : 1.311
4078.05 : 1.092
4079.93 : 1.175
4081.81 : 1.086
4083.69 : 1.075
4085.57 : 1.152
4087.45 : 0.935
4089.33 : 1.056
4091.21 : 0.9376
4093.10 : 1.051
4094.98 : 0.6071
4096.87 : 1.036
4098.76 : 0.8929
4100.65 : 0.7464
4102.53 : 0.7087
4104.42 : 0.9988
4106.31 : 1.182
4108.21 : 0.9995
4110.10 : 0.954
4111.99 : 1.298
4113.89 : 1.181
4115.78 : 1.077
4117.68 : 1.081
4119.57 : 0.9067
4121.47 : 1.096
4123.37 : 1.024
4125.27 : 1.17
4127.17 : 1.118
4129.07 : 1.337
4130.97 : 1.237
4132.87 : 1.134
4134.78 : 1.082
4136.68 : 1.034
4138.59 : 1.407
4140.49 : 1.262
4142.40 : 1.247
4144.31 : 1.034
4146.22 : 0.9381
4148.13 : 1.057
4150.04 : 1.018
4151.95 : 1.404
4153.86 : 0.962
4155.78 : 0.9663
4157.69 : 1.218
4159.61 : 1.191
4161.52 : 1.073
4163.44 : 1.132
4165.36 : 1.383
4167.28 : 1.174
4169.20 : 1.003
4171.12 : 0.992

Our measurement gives 5.0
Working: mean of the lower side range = 1.14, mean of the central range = 0.997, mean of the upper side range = 1.15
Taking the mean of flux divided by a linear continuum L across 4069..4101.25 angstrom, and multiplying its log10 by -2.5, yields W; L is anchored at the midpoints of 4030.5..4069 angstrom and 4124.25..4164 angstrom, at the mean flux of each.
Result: 0.072 mag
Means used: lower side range 1.11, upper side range 1.14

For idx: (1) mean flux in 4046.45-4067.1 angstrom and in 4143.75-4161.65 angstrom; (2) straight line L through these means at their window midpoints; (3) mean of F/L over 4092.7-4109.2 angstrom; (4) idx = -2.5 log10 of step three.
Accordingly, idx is 0.24 mag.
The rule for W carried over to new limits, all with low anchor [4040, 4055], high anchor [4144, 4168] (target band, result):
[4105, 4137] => 0.01 mag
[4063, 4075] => -0.03 mag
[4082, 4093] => 0.09 mag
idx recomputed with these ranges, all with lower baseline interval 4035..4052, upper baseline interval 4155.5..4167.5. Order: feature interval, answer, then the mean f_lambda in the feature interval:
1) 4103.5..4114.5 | 0.04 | 1.1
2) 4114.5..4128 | 0.08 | 1.07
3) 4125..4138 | -0.01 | 1.17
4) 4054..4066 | 0.00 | 1.11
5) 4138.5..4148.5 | 0.02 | 1.14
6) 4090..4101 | 0.26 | 0.89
